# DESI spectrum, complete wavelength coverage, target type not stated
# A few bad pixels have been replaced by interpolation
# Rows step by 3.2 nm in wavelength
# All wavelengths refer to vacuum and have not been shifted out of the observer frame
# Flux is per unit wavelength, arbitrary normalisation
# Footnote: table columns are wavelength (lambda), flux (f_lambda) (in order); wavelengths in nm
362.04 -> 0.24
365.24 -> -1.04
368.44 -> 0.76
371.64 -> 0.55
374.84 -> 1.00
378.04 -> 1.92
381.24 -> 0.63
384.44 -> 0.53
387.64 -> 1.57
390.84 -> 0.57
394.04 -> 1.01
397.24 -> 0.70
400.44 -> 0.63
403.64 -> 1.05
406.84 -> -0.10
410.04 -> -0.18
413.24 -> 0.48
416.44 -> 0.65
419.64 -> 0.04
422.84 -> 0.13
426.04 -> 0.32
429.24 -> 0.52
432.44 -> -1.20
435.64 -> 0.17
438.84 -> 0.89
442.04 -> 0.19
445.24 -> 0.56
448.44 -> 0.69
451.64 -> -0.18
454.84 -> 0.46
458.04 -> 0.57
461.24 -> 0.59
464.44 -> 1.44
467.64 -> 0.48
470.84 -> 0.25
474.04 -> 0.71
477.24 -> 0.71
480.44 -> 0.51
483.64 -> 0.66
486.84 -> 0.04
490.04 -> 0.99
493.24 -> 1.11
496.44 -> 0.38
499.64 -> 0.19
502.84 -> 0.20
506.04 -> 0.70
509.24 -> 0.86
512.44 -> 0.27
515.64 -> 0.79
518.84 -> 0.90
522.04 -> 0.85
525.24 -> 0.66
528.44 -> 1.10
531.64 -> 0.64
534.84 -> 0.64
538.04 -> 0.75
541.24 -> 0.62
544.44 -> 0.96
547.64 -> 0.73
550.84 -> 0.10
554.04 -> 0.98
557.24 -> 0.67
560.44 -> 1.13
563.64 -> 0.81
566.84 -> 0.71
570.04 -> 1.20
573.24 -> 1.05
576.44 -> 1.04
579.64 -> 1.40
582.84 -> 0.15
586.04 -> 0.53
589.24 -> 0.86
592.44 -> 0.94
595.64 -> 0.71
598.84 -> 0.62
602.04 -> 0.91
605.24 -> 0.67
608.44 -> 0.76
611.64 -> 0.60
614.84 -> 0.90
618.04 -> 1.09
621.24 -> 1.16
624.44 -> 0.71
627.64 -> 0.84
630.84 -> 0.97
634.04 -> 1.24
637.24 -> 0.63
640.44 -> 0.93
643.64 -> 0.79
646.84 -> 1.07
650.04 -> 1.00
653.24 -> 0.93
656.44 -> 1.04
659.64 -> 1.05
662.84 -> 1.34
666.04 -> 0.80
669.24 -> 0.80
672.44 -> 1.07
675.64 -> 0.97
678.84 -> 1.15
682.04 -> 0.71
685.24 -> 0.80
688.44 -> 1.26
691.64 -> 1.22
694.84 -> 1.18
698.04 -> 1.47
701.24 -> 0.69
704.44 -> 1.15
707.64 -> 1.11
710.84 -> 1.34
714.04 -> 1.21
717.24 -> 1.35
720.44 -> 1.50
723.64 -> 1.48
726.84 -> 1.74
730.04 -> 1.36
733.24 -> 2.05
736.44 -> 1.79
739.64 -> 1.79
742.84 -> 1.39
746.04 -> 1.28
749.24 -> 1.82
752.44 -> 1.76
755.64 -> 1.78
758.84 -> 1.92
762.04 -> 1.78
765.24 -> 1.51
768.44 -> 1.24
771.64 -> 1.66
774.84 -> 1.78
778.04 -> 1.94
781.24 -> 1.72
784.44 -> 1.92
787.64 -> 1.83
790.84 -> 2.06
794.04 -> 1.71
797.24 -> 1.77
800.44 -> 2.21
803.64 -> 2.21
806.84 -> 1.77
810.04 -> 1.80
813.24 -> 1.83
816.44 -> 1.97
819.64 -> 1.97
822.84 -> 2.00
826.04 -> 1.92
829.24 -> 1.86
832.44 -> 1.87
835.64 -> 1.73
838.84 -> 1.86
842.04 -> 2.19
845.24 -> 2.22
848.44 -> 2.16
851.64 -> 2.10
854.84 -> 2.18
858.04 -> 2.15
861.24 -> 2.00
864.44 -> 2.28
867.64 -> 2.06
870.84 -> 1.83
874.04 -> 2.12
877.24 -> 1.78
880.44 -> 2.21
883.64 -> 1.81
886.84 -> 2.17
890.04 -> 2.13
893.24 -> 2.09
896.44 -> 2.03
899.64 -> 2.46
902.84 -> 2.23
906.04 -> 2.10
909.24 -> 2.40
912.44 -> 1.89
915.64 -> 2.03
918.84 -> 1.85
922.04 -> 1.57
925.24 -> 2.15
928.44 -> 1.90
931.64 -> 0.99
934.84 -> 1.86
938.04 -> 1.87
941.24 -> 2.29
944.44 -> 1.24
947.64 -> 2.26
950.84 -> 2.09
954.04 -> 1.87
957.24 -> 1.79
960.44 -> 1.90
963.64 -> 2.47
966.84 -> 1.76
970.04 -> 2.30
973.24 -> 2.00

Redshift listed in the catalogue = 0.781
